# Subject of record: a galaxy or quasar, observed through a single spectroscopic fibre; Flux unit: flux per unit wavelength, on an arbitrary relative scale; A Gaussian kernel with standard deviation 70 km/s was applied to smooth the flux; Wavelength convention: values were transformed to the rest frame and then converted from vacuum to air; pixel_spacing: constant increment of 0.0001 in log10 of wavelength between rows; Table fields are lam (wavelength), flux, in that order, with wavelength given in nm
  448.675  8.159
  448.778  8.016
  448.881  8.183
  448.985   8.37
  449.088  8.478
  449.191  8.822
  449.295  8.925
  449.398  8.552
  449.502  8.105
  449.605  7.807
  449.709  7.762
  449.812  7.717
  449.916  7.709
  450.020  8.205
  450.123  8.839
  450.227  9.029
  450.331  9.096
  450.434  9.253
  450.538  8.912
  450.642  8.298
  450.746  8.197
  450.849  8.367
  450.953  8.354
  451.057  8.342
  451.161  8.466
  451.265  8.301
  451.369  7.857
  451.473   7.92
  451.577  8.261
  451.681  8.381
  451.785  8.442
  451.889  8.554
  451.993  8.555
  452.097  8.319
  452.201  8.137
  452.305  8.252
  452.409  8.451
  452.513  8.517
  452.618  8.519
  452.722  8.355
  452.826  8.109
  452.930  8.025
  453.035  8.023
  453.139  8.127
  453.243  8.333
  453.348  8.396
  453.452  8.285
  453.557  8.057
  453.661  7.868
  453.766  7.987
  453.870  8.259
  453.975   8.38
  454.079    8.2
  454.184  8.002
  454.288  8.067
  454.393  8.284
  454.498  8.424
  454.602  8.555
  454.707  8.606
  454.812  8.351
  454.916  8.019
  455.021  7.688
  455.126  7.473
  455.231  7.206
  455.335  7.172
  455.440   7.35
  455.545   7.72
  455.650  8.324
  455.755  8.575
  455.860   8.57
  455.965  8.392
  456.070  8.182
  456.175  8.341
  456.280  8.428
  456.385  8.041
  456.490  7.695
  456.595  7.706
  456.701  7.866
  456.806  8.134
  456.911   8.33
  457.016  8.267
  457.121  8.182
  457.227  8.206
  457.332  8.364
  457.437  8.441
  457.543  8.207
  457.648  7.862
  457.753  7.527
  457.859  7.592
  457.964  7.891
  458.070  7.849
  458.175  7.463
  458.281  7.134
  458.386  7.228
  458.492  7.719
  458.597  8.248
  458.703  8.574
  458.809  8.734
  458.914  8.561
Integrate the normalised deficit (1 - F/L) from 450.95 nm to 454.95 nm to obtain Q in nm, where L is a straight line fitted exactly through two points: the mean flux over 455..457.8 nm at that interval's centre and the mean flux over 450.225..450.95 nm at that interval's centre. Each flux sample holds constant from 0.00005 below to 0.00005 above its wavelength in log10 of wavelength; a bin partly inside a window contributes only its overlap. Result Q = 0.07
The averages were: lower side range 8.69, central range 8.27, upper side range 8.01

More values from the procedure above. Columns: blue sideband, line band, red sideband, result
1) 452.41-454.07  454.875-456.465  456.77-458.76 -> 0.023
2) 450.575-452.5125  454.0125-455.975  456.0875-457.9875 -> 0.027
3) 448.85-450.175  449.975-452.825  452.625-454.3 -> -0.078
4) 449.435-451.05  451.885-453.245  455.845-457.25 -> 0.000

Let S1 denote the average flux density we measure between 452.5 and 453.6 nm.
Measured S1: 8.24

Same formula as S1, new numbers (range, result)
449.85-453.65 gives 8.36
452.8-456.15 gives 8.1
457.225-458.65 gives 7.83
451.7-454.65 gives 8.27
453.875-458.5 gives 8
